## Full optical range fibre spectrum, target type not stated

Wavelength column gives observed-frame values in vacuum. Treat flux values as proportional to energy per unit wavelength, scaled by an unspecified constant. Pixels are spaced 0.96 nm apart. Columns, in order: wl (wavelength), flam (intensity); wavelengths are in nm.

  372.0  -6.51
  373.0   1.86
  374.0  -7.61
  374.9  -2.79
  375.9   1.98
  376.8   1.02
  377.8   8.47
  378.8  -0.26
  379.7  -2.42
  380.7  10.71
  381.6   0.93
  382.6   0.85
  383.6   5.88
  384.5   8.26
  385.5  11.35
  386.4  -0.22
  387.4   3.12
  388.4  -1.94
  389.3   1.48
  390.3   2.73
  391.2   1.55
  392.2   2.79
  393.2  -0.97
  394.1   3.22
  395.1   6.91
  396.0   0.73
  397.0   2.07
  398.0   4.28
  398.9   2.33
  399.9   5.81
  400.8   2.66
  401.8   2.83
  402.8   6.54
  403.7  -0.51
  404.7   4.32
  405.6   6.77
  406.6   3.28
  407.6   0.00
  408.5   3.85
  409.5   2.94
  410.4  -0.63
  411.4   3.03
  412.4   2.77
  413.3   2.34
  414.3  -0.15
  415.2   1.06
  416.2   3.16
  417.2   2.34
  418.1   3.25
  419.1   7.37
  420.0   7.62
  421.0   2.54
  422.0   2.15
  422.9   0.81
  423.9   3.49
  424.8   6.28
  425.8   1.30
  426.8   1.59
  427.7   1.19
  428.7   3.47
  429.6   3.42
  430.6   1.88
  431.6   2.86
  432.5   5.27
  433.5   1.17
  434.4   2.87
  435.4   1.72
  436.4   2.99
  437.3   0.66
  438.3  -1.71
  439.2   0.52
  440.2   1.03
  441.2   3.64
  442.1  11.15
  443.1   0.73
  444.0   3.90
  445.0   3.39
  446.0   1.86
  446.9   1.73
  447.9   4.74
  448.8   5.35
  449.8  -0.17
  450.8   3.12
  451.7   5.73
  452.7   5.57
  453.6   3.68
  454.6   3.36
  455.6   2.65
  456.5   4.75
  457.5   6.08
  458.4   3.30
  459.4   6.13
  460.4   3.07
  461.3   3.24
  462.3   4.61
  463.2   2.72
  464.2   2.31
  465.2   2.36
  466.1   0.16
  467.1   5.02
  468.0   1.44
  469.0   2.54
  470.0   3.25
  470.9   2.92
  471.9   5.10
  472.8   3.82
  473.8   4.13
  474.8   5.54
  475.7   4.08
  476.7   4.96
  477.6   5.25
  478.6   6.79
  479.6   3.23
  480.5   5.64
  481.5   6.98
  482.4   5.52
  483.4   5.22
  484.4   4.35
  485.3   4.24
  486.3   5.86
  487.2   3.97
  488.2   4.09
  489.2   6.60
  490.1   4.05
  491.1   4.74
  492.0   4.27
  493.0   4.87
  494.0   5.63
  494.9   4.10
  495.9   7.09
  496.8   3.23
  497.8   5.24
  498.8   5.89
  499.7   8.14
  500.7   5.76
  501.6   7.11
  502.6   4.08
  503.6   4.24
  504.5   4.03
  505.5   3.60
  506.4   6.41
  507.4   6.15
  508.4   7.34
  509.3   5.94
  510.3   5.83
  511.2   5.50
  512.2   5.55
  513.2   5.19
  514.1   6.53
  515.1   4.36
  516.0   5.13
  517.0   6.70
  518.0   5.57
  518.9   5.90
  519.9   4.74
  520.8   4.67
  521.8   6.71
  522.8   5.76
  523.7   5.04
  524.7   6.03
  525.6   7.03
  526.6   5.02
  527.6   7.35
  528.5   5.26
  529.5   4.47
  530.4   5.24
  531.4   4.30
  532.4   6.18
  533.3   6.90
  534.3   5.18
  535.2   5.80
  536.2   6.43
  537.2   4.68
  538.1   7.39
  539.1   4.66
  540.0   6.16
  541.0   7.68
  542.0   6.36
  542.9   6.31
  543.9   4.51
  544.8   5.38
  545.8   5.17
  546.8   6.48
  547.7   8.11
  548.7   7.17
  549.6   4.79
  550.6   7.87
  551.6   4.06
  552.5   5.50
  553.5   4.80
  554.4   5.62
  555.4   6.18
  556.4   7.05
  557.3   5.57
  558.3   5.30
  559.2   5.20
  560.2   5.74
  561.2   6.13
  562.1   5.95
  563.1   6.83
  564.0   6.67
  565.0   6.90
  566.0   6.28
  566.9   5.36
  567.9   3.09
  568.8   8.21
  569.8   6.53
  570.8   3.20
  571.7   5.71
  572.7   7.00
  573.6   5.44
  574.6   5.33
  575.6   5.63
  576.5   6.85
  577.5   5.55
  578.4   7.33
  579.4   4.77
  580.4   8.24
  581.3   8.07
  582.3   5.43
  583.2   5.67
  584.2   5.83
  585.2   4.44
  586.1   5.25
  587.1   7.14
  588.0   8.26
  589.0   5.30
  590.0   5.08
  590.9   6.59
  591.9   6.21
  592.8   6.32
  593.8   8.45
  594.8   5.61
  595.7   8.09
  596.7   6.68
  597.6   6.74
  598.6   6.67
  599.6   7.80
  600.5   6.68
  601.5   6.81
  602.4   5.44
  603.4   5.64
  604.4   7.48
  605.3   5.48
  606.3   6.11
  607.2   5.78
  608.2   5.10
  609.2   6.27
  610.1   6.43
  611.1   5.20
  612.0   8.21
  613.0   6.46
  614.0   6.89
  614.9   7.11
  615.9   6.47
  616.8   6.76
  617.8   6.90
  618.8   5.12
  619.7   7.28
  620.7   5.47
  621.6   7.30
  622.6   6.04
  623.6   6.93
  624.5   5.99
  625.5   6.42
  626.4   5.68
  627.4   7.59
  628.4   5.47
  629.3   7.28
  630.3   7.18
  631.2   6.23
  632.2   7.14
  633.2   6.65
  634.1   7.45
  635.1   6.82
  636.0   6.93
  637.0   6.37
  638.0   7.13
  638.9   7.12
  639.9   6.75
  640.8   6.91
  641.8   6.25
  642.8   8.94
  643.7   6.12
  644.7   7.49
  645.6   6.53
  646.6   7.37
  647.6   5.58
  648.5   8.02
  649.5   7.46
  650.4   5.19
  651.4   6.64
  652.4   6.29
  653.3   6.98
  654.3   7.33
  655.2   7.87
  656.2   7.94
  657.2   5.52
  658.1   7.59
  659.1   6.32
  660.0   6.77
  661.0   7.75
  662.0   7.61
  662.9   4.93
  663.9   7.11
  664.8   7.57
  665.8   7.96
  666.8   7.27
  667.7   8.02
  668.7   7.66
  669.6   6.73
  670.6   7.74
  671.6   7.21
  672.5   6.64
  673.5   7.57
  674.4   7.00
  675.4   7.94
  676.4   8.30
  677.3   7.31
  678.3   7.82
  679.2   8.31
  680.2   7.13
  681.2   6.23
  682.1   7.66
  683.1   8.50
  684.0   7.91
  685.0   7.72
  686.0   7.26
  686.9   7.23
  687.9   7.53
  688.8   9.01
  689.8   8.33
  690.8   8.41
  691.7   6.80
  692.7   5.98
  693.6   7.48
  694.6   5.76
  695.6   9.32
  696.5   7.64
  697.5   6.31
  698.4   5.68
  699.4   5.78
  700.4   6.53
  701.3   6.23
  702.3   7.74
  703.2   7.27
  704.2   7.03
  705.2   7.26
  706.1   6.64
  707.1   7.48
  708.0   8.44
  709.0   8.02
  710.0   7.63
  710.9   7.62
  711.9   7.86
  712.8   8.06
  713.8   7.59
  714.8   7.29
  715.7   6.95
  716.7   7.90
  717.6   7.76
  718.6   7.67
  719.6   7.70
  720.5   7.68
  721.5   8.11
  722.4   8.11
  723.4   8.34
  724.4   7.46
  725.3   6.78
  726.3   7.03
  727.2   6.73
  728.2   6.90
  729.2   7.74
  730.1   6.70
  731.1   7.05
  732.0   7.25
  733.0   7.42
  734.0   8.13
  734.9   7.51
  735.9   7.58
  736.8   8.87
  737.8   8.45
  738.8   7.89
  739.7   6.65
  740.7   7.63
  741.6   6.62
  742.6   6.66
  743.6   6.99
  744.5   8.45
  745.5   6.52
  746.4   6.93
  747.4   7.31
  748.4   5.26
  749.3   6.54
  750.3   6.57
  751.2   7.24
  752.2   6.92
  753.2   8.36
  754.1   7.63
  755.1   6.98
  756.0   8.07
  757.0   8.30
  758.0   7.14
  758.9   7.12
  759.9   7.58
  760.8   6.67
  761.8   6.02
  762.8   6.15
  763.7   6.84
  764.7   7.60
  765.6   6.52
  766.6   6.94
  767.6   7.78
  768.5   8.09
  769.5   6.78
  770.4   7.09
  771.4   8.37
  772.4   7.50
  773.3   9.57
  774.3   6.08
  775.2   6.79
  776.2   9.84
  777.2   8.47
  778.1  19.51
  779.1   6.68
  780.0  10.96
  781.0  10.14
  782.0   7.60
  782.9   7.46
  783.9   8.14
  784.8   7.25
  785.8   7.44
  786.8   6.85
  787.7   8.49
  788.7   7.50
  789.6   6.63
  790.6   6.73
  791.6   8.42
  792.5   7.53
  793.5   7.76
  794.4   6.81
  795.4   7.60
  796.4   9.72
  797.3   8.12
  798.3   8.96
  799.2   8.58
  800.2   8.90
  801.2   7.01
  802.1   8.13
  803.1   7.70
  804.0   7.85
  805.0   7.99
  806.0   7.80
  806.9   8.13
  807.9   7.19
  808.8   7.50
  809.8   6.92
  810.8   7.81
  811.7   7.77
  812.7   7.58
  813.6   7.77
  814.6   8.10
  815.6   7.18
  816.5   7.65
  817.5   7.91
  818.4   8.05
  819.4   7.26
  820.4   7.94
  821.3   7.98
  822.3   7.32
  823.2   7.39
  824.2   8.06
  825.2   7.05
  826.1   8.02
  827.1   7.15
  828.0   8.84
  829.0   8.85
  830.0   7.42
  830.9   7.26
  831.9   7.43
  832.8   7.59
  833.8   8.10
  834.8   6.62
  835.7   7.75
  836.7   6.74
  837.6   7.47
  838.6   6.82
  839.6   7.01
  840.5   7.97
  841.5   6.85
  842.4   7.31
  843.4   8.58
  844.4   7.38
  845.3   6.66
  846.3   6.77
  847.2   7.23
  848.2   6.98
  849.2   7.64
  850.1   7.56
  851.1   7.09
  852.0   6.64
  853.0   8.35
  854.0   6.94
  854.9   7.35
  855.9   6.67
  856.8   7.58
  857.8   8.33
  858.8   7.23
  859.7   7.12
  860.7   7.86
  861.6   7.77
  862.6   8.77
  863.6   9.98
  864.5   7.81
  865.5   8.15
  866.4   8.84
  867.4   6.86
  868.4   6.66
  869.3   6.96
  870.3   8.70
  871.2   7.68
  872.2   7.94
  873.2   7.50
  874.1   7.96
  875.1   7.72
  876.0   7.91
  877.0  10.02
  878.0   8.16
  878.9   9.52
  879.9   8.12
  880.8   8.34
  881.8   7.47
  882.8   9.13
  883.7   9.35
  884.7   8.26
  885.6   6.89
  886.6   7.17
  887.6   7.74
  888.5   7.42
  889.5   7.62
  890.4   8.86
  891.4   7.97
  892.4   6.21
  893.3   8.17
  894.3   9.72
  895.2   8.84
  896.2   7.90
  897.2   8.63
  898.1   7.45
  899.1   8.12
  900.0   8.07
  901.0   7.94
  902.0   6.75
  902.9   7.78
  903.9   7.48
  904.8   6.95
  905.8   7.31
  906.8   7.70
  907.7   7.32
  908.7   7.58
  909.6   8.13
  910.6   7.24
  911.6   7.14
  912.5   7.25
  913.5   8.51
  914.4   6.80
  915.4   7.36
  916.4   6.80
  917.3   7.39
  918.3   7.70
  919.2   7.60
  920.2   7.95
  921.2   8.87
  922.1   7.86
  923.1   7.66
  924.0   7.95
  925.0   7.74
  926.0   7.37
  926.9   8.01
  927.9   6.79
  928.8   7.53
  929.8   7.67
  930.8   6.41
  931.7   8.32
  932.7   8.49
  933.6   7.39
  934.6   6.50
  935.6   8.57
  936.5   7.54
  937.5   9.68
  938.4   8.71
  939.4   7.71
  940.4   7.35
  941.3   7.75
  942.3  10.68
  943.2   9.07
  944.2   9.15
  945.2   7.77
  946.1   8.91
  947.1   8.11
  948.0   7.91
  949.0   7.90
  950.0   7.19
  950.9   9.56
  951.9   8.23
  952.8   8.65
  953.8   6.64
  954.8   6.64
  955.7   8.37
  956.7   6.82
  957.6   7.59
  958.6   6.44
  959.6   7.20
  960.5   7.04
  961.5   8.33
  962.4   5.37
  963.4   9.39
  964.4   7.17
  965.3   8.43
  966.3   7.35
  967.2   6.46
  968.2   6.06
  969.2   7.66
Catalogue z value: 0.185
